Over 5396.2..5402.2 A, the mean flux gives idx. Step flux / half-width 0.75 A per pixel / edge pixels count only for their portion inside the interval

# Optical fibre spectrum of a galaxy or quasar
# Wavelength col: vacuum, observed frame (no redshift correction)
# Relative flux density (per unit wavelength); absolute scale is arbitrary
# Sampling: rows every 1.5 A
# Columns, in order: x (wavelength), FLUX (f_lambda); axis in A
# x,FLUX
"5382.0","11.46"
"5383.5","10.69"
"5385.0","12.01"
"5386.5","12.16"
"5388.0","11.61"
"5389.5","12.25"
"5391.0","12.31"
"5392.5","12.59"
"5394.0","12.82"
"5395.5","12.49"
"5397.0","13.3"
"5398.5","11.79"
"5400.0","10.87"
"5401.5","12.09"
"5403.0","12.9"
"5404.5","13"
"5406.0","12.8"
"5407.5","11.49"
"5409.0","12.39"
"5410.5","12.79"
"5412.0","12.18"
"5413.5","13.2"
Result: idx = 12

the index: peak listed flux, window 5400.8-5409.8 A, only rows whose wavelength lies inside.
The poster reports 13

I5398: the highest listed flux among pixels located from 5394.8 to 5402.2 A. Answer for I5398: 13.3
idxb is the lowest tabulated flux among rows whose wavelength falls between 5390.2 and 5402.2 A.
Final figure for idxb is 10.87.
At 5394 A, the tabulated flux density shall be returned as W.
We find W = 12.82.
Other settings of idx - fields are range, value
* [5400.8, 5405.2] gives 12.7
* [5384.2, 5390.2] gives 12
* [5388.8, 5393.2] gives 12.4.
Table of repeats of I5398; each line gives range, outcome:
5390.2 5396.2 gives 12.82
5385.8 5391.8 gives 12.31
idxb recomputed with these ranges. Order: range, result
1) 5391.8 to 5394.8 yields 12.59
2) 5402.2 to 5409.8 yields 11.49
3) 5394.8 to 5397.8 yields 12.49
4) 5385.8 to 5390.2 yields 11.61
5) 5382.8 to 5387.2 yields 10.69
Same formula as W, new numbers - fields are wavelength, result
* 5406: 12.8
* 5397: 13.3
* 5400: 10.87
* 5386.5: 12.16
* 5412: 12.18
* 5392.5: 12.59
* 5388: 11.61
